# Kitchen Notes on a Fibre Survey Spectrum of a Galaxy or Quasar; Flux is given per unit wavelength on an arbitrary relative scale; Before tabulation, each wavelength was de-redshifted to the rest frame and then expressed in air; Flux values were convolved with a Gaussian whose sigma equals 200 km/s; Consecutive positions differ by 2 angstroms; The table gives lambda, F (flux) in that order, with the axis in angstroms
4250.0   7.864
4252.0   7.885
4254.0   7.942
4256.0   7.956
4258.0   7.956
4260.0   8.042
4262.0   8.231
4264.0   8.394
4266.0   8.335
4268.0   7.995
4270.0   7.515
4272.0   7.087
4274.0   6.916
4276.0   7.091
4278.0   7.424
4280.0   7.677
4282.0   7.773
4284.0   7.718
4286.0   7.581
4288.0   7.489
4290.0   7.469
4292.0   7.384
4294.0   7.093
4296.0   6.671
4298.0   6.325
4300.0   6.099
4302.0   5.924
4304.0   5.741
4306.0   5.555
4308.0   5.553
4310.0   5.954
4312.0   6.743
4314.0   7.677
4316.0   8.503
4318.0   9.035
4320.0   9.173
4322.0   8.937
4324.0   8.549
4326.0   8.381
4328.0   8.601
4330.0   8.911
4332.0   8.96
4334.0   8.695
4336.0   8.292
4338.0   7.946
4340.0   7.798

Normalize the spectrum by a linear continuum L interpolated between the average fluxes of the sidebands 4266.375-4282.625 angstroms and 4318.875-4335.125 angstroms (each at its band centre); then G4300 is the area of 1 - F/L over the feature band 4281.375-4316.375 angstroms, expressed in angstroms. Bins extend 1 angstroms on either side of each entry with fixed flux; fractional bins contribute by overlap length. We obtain 5.4 angstroms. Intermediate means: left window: 7.46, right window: 8.77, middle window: 6.81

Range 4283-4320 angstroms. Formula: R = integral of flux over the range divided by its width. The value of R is 6.98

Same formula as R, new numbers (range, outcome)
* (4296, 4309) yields 5.93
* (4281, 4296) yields 7.45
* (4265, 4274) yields 7.64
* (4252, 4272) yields 7.99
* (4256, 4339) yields 7.6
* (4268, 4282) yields 7.37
